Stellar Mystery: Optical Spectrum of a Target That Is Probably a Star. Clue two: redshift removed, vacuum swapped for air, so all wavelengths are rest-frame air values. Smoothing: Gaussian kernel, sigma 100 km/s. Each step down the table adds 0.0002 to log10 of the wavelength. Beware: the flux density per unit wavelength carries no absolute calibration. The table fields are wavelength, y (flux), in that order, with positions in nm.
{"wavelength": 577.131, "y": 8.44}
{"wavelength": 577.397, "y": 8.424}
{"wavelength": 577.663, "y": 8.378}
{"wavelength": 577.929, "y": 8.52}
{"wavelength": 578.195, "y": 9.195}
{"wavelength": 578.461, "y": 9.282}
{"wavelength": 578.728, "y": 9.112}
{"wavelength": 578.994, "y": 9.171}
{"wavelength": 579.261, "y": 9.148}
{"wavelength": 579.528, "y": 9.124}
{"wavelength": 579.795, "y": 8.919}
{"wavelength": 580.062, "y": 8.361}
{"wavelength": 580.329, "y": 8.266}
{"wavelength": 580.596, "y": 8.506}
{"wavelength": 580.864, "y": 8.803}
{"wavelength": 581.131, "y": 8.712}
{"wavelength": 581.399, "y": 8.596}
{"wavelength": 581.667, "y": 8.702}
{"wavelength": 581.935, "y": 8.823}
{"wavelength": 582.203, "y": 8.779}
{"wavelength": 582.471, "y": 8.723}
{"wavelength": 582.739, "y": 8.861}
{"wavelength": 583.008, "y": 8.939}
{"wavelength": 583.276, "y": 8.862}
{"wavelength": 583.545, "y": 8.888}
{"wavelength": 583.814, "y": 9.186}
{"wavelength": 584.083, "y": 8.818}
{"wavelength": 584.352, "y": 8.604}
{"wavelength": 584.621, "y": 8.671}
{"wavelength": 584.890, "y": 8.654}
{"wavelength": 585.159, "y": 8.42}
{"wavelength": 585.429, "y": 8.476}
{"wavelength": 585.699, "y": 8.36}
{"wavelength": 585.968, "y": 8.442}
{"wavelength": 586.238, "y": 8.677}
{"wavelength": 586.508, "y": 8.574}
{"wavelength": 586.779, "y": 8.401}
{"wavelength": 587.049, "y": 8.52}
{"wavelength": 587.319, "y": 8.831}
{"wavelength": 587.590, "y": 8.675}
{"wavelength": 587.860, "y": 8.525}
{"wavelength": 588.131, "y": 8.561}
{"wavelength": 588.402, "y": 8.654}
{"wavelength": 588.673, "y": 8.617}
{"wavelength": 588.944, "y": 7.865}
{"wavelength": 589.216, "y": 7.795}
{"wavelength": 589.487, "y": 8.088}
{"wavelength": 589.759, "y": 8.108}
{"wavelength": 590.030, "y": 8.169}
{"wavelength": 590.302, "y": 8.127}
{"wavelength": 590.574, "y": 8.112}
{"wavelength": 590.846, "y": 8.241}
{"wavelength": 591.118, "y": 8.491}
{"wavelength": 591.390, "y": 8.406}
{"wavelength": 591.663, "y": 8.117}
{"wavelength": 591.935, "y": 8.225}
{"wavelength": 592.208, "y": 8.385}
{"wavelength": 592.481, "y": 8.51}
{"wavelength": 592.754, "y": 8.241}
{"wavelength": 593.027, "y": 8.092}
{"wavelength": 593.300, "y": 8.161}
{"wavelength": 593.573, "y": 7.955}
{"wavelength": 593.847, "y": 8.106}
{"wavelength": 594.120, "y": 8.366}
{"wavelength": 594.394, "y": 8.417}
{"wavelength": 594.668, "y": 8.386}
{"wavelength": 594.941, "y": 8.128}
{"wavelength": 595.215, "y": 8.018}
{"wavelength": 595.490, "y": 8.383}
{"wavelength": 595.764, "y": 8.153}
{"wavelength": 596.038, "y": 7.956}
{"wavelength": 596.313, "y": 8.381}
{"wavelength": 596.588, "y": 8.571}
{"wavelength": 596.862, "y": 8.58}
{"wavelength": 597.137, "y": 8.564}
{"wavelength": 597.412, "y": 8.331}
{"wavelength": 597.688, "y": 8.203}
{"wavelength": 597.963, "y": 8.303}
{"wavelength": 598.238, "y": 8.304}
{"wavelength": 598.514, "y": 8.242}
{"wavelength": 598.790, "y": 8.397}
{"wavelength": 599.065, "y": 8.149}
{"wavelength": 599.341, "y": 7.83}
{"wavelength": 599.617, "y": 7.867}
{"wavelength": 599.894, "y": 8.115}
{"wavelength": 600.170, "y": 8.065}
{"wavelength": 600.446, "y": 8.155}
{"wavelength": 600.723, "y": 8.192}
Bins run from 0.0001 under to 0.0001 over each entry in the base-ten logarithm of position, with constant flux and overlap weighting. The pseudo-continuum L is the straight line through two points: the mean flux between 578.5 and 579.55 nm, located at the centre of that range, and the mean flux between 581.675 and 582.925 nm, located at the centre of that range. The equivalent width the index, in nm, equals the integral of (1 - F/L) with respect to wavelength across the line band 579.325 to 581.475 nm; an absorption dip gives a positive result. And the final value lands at 0.08 nm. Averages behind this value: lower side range 9.15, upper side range 8.79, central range 8.68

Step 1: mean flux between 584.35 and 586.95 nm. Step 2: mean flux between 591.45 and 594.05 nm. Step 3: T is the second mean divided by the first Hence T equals 0.96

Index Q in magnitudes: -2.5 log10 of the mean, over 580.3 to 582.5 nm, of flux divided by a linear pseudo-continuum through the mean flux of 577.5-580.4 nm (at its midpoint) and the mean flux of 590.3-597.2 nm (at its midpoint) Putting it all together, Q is 0.01 mag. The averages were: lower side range 8.87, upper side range 8.27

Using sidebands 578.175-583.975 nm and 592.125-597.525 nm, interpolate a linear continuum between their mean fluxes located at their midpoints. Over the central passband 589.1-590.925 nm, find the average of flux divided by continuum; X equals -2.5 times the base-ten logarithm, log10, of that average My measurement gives 0.051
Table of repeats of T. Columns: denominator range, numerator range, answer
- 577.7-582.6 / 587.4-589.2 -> 0.96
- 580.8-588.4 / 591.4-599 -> 0.95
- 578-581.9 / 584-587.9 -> 0.97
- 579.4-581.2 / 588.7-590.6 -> 0.93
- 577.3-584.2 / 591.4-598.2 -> 0.94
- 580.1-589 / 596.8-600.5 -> 0.95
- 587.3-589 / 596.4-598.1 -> 0.99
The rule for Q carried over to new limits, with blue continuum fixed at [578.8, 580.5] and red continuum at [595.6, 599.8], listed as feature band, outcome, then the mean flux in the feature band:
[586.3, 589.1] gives 0.01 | 8.52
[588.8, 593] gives 0.04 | 8.19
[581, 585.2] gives -0.01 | 8.77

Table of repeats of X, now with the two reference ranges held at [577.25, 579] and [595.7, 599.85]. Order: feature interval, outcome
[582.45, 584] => -0.03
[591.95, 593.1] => 0.01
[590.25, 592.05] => 0.03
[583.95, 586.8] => 0.01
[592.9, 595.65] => 0.02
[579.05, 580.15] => -0.02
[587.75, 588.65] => -0.01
